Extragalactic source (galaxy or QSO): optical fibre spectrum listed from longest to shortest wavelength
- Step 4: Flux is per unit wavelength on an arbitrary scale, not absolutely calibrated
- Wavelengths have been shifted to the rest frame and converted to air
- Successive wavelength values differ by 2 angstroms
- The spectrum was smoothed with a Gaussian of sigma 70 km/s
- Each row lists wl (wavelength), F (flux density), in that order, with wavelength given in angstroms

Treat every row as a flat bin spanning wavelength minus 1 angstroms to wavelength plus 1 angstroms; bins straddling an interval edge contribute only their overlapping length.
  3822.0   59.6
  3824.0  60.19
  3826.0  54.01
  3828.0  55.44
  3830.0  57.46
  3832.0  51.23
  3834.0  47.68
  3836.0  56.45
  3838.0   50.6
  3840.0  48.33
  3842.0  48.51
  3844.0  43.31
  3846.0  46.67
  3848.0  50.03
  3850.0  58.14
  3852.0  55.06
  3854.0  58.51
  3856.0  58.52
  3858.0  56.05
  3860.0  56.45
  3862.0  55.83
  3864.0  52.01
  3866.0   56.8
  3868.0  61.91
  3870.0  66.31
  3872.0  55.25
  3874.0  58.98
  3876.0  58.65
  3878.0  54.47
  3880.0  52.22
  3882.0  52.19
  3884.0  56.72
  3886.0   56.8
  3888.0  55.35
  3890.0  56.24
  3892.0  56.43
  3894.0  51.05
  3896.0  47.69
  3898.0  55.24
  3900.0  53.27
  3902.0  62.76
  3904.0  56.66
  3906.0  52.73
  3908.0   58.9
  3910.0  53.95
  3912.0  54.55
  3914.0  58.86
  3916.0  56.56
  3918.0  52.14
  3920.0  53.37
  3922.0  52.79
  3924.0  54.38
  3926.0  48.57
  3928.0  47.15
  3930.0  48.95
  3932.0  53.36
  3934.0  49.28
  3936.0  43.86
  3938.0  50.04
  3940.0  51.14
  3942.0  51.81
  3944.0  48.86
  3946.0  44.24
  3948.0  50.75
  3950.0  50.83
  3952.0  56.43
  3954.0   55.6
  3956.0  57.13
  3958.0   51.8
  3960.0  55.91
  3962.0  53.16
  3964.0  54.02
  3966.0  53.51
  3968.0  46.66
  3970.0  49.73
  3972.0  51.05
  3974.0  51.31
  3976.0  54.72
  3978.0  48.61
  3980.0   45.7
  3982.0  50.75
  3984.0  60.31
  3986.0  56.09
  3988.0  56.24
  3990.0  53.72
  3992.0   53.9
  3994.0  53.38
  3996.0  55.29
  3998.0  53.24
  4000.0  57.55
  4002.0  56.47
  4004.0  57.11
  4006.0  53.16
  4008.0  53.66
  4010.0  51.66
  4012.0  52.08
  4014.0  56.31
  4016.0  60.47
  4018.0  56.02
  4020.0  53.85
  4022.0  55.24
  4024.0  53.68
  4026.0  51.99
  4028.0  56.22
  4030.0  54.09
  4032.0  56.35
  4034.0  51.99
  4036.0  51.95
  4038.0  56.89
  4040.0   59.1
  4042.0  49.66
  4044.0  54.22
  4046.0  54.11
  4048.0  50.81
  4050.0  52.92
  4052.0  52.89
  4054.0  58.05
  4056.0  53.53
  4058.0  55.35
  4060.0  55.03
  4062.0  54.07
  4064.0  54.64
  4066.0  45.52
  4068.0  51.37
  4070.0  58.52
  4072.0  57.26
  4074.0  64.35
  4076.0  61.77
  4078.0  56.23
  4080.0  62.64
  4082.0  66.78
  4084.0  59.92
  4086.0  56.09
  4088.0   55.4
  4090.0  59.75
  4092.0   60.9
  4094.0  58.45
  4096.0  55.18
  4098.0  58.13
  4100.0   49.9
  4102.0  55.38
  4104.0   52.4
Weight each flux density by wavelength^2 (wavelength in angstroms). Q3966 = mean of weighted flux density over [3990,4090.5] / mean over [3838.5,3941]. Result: 1.11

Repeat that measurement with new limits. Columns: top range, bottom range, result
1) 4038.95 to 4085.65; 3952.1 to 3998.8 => 1.10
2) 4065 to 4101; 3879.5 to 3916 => 1.15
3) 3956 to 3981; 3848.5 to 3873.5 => 0.95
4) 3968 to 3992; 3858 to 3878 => 0.96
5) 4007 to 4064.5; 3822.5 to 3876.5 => 1.09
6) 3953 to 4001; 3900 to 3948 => 1.05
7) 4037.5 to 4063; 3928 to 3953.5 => 1.15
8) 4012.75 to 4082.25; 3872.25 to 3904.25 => 1.09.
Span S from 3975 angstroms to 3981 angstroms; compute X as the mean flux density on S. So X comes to 49.7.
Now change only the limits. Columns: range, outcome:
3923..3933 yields 50.5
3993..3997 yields 54.3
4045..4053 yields 52.7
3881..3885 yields 54.5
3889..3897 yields 52.9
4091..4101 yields 56.5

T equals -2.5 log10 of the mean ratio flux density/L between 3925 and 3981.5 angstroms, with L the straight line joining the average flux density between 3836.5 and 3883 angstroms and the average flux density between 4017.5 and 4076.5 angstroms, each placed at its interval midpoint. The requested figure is 0.08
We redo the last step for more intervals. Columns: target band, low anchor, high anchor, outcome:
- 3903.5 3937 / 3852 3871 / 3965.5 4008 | 0.06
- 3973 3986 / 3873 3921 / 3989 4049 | 0.05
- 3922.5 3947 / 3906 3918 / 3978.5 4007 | 0.13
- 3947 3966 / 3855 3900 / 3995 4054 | 0.02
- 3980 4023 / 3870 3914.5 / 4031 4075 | 0.00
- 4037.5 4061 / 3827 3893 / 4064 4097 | 0.06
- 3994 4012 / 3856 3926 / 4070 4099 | 0.06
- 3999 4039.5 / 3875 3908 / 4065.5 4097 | 0.05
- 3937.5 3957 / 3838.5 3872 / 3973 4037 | 0.05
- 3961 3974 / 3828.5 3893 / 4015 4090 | 0.08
